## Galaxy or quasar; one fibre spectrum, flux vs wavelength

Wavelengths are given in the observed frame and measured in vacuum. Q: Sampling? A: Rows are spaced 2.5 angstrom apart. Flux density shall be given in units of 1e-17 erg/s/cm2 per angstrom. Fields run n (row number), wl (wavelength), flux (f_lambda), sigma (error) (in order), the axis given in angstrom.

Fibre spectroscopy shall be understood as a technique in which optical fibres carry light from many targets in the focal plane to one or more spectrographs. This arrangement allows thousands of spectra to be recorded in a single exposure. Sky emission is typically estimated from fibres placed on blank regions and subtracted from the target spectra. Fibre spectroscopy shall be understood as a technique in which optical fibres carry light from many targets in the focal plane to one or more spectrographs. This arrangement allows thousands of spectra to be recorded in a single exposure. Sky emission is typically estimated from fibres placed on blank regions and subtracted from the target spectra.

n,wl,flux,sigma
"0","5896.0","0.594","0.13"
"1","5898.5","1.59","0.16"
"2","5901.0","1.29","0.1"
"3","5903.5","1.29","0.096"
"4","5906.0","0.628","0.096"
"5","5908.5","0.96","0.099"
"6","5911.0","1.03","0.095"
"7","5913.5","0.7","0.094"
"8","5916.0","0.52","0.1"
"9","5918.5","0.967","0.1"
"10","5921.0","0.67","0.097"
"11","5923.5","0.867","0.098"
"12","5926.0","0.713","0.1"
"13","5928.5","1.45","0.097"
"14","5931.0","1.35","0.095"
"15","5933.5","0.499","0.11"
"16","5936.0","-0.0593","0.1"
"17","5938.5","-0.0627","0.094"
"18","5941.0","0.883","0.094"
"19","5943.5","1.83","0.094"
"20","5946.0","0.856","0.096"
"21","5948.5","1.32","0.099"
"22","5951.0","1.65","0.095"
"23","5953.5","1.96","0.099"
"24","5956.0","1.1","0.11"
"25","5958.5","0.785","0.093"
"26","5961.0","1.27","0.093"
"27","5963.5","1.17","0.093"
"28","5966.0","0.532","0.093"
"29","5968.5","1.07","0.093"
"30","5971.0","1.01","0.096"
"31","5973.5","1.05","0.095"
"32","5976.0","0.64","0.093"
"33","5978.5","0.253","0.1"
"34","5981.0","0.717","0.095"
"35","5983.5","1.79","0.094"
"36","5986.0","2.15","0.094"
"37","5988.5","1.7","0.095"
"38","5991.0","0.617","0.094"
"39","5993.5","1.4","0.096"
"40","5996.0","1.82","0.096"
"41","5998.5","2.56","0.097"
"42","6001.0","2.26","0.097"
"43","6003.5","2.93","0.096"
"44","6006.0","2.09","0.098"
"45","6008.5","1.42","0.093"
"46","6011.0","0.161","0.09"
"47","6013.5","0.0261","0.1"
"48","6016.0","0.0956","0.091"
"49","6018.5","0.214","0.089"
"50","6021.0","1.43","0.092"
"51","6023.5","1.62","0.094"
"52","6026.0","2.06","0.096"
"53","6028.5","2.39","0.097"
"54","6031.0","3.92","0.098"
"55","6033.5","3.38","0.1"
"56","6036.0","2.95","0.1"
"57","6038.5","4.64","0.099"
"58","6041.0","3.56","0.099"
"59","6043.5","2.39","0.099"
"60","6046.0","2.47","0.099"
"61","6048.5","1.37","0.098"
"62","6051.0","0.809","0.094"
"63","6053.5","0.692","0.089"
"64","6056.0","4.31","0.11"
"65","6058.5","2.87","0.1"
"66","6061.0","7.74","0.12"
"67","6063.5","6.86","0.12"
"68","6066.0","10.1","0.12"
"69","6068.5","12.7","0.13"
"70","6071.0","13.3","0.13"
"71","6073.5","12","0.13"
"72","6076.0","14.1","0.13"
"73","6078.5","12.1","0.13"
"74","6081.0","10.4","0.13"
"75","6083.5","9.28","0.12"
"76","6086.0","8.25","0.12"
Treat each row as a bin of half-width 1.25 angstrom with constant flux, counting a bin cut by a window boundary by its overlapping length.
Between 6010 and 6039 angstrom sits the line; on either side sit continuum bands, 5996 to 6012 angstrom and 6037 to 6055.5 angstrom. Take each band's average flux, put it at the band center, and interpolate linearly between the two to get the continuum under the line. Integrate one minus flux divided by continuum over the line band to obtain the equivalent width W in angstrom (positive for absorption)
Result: 4.64 angstrom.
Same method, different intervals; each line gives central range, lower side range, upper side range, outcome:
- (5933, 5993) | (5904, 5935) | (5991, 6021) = 3.6 angstrom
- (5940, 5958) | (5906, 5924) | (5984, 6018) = -5.0 angstrom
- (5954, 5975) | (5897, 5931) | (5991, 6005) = 7.6 angstrom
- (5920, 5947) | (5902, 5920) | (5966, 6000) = 4.8 angstrom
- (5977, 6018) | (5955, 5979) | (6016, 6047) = 6.3 angstrom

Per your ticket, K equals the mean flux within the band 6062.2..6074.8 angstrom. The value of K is 11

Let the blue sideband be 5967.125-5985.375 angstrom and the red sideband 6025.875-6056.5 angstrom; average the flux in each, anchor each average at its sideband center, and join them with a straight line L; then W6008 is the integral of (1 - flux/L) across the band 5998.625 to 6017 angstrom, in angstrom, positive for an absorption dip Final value 3.4 angstrom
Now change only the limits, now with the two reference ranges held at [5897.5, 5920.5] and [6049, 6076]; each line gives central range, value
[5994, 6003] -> 4.76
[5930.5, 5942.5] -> 9.11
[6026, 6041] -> 6.81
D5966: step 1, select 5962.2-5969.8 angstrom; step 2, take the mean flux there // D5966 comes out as 0.927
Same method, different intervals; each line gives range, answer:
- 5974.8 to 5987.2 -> 1.11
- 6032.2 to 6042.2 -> 3.63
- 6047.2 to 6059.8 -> 2.03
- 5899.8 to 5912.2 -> 1.04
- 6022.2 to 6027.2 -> 1.83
